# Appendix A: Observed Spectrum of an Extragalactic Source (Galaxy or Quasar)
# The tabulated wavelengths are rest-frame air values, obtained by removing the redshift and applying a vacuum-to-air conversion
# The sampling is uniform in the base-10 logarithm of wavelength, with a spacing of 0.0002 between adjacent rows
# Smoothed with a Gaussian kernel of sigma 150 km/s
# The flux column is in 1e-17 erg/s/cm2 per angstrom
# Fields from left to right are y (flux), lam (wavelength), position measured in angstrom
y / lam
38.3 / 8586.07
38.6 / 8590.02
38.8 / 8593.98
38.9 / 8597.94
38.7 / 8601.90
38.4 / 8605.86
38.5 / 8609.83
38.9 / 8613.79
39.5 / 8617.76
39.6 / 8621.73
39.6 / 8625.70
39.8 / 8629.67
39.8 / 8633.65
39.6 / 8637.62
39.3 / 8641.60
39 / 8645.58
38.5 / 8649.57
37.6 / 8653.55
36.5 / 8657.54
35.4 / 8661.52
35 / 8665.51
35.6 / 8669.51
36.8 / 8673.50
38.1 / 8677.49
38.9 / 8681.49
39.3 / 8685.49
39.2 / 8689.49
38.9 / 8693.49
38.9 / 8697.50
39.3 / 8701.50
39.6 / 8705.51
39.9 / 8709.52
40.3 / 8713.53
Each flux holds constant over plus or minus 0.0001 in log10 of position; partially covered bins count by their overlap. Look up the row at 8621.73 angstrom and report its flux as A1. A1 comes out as 39.6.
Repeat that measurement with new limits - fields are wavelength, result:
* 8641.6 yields 39.3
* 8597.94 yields 38.9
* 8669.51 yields 35.6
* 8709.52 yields 39.9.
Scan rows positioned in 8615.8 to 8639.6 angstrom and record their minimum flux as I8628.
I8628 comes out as 39.5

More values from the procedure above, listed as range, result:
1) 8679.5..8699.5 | 38.9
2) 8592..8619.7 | 38.4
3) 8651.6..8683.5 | 35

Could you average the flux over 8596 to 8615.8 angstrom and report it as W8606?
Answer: 38.7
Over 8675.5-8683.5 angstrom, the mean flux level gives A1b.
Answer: 38.5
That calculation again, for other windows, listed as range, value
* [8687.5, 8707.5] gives 39.2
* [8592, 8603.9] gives 38.8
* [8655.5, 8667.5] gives 35.7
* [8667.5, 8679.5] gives 36.8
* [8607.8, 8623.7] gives 39.1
